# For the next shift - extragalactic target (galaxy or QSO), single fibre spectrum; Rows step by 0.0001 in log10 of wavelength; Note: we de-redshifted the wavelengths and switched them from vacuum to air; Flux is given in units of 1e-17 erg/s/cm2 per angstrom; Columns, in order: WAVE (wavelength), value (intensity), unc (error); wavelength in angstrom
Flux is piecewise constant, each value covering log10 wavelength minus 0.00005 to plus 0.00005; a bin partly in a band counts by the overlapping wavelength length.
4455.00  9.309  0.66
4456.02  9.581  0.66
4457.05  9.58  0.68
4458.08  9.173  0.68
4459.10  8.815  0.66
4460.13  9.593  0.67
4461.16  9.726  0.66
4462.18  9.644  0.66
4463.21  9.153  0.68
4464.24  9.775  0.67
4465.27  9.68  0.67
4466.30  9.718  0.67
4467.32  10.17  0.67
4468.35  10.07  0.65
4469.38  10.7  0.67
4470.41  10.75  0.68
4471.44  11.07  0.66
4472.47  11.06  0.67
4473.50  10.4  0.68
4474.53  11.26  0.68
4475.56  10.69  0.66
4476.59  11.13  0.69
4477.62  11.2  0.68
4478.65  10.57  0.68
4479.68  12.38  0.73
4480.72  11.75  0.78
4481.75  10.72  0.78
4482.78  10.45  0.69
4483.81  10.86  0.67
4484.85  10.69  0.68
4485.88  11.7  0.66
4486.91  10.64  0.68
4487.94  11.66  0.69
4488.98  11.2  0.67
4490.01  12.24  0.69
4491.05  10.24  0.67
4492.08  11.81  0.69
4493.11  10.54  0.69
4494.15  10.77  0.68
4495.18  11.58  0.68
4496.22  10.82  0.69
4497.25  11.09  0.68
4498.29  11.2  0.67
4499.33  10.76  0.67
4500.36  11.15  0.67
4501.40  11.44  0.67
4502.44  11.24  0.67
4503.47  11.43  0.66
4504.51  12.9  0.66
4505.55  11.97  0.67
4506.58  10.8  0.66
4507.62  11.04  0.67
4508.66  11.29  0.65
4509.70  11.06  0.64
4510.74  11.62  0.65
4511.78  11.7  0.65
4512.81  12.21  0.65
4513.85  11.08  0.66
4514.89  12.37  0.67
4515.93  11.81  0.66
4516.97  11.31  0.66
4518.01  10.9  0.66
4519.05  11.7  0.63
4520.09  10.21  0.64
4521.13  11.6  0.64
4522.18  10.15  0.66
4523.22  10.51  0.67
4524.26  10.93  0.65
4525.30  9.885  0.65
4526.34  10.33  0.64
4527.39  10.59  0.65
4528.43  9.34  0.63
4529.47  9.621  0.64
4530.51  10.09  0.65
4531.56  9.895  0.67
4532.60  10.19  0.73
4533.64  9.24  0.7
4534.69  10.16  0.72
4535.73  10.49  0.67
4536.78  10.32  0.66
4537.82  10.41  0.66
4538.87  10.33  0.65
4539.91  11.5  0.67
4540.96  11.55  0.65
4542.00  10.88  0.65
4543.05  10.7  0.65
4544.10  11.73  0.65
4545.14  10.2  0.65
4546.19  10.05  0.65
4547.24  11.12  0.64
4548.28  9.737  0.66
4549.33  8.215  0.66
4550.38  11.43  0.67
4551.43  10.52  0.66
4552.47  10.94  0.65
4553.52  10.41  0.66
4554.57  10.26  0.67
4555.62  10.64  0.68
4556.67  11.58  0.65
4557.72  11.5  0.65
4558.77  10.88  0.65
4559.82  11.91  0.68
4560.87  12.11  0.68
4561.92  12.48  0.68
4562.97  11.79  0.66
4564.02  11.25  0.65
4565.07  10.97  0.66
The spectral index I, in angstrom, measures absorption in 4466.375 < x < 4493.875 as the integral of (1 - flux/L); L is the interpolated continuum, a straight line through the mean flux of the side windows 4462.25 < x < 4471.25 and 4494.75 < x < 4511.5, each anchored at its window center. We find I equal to -1.24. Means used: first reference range 10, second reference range 11.3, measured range 11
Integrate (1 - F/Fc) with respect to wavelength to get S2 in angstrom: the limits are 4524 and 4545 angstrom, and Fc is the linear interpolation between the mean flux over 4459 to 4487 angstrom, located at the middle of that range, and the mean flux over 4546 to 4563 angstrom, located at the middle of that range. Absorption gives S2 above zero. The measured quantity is 0.8 angstrom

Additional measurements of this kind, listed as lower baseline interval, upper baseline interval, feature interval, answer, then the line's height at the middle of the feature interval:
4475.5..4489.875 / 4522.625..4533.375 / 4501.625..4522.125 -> -1.9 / 10.5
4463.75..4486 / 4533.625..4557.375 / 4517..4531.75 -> 0.2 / 10.6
